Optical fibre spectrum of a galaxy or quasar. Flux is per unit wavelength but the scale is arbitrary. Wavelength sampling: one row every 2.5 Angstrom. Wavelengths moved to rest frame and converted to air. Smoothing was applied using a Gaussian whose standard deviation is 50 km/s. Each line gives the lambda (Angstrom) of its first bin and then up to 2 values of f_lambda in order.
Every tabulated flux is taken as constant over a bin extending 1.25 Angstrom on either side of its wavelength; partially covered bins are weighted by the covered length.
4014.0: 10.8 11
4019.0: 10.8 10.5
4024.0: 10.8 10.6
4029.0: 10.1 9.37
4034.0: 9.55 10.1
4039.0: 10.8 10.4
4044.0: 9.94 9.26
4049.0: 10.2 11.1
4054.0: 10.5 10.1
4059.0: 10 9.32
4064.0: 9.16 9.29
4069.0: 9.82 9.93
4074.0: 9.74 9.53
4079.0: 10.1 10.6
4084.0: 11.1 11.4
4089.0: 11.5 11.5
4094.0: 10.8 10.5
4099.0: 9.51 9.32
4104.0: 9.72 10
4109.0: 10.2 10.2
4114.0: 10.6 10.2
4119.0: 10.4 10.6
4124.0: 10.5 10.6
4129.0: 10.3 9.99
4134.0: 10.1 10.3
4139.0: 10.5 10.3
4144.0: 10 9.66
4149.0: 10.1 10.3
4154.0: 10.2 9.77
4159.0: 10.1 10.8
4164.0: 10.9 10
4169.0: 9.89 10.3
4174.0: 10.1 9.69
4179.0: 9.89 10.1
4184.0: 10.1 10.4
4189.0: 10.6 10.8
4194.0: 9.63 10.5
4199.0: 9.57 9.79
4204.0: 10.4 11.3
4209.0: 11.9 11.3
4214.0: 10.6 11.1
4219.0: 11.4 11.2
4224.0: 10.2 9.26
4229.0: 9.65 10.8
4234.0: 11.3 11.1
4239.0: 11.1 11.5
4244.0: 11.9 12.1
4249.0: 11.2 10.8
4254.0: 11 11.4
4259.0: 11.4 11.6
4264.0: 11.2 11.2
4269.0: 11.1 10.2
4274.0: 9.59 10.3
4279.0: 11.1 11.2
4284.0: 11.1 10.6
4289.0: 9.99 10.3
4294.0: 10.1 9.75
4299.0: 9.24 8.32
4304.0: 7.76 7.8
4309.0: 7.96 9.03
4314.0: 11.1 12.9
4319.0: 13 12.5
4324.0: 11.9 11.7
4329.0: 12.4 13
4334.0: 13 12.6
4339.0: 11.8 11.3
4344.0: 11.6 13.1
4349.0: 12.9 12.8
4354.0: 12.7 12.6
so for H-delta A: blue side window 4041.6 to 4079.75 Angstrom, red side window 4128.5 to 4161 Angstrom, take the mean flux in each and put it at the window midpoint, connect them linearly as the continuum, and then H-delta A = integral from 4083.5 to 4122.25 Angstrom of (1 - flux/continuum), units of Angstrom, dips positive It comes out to -1.7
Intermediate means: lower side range 9.88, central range 10.5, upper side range 10.1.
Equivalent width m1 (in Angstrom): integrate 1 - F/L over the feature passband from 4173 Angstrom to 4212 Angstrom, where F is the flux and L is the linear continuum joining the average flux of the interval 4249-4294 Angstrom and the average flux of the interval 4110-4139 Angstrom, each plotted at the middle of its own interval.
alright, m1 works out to 0.8 Angstrom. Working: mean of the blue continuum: 10.3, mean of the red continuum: 10.8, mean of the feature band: 10.4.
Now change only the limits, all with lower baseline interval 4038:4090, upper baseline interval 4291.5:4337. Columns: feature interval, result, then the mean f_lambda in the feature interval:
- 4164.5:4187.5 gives 0.8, 10.1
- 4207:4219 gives -0.8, 11.2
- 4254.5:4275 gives -0.7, 11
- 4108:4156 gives 0.3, 10.3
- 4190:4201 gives 0.4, 10.1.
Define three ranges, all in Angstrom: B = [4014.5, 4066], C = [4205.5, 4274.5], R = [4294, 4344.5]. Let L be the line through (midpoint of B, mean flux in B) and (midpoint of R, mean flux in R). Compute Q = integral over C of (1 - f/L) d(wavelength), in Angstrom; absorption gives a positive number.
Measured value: -2.1 Angstrom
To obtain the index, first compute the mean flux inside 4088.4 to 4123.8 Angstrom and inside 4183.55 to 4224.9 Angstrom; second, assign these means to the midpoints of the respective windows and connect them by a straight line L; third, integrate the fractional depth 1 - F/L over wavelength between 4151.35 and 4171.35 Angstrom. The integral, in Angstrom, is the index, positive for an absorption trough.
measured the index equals 0.5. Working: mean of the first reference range 10.3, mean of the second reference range 10.6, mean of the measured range 10.2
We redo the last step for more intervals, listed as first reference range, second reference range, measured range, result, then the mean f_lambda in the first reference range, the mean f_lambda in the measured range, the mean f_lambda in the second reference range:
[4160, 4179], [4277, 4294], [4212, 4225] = -0.7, 10.2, 10.9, 10.7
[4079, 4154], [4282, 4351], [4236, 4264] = -1.5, 10.4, 11.4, 11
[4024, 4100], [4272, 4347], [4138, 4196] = 1.6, 10.2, 10.2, 10.8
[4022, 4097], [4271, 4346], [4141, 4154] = 0.5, 10.2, 10.1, 10.8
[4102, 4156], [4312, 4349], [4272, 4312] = 7.4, 10.2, 9.66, 12.2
